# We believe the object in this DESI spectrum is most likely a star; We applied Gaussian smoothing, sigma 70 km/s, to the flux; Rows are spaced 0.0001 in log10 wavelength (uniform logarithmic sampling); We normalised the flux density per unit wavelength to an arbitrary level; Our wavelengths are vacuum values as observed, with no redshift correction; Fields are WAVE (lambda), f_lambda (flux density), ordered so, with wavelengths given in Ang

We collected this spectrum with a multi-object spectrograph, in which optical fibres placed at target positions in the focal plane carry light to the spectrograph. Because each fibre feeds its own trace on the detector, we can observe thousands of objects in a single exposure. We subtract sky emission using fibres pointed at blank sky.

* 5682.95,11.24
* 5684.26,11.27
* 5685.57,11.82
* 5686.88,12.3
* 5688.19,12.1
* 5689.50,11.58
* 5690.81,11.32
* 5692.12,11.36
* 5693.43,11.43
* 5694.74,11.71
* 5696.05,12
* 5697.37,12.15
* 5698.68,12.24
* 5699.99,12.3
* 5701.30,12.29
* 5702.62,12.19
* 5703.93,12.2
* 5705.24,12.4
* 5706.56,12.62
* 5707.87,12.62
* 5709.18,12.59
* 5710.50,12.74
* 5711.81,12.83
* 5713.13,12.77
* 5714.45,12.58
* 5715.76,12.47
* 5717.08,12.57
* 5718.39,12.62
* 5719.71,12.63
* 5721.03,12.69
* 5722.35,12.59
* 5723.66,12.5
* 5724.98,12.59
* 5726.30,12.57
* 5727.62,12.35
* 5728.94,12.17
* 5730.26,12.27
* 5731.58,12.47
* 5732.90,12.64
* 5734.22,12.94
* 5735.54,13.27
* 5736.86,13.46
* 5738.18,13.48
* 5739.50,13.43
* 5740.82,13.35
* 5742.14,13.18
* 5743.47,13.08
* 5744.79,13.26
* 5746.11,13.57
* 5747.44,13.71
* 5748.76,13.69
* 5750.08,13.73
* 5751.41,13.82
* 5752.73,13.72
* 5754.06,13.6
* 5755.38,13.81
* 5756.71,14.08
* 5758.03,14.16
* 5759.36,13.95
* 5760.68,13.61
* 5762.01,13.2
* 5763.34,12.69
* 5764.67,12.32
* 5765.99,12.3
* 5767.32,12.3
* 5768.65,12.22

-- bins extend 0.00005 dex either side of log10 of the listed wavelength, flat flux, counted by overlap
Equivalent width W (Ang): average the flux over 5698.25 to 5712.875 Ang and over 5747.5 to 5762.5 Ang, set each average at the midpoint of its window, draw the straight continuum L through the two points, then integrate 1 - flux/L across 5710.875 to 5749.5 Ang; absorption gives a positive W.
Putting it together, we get 0.68 Ang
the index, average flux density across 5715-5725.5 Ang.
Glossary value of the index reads 12.6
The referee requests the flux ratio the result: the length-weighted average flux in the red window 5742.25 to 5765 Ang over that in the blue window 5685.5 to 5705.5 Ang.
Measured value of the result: 1.1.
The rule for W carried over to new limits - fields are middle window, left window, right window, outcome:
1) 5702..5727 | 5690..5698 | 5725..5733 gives -1.0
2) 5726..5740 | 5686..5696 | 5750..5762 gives 0.3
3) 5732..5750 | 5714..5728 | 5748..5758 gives 0.0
